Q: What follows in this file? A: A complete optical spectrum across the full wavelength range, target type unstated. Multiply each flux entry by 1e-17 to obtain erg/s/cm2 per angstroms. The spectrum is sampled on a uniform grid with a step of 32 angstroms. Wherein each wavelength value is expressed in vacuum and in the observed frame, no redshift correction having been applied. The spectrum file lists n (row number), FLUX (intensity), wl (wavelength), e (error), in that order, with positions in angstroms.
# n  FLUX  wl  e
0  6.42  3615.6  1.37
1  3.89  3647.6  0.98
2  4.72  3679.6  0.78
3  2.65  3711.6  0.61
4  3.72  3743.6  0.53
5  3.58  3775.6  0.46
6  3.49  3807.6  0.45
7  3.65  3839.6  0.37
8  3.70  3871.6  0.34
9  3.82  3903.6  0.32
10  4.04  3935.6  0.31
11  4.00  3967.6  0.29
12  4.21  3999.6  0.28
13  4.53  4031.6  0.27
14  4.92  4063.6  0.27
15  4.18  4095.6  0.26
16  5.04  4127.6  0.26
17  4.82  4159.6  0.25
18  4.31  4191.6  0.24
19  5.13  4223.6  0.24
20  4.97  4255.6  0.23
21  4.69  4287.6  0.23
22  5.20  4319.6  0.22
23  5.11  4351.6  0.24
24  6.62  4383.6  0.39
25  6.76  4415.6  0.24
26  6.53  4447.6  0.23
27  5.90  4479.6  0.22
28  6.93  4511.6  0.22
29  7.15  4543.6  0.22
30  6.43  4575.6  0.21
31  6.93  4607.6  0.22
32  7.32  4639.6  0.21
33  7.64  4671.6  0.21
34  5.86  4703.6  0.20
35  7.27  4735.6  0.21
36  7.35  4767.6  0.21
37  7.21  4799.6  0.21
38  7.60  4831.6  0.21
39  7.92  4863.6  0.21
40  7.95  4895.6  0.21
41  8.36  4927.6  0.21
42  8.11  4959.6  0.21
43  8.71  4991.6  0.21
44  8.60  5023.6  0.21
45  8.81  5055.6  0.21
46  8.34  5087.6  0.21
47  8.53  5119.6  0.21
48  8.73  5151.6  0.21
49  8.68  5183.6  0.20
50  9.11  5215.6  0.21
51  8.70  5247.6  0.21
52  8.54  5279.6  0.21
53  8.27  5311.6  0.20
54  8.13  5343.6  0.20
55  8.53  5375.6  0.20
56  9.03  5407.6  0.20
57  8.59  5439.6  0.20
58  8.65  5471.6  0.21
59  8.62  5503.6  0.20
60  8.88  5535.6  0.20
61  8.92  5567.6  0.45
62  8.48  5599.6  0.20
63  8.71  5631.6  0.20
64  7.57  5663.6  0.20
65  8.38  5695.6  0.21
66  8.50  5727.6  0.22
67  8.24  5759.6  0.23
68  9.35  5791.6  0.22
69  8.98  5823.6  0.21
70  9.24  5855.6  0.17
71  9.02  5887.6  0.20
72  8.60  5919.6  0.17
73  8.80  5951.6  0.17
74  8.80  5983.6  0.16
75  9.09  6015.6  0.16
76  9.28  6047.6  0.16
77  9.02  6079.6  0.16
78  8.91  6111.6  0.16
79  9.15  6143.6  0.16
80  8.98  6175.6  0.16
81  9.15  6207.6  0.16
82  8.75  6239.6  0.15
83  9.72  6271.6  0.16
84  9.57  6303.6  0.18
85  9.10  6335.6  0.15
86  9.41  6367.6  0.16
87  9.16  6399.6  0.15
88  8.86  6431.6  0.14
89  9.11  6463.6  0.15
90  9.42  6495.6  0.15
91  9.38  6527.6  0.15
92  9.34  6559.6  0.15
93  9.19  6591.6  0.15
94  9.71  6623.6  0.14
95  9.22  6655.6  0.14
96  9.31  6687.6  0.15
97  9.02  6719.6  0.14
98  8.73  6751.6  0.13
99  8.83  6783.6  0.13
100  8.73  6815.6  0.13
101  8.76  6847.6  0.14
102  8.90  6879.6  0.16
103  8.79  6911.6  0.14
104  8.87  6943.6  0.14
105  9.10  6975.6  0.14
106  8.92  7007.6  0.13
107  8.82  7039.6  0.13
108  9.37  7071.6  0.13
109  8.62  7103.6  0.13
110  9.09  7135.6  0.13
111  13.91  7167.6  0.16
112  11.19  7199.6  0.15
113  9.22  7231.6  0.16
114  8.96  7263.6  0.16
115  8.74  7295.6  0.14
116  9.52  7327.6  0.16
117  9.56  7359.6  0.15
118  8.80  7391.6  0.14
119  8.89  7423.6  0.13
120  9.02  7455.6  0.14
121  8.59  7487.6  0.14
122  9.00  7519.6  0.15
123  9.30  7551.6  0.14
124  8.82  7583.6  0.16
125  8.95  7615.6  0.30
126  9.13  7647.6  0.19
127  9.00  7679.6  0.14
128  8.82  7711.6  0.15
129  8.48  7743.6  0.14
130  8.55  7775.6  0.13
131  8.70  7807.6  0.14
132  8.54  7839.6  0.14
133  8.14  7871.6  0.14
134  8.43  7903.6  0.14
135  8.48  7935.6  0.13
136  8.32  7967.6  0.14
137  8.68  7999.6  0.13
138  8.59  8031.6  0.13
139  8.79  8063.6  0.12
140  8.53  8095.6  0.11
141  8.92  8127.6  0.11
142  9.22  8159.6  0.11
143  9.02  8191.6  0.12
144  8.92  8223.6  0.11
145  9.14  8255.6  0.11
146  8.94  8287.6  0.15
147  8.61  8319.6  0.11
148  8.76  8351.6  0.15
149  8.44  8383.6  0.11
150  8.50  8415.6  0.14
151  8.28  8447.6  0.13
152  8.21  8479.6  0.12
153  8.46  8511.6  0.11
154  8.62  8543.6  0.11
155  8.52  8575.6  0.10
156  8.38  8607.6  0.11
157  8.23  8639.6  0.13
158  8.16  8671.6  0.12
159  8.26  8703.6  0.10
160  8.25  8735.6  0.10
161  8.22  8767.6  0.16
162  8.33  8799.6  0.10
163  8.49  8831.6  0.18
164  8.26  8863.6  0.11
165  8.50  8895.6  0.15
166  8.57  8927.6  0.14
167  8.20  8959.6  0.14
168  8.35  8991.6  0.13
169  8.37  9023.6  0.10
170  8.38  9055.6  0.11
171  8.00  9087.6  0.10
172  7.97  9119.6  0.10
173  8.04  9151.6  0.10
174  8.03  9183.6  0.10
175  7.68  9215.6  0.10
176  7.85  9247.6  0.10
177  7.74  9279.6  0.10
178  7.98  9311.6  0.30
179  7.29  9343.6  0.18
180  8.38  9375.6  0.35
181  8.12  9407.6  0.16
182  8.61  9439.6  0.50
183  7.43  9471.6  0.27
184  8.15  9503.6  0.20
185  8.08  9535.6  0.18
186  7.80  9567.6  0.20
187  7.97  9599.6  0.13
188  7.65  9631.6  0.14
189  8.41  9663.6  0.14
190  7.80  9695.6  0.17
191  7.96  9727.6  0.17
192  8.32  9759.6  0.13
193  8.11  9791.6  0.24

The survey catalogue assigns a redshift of 0.093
